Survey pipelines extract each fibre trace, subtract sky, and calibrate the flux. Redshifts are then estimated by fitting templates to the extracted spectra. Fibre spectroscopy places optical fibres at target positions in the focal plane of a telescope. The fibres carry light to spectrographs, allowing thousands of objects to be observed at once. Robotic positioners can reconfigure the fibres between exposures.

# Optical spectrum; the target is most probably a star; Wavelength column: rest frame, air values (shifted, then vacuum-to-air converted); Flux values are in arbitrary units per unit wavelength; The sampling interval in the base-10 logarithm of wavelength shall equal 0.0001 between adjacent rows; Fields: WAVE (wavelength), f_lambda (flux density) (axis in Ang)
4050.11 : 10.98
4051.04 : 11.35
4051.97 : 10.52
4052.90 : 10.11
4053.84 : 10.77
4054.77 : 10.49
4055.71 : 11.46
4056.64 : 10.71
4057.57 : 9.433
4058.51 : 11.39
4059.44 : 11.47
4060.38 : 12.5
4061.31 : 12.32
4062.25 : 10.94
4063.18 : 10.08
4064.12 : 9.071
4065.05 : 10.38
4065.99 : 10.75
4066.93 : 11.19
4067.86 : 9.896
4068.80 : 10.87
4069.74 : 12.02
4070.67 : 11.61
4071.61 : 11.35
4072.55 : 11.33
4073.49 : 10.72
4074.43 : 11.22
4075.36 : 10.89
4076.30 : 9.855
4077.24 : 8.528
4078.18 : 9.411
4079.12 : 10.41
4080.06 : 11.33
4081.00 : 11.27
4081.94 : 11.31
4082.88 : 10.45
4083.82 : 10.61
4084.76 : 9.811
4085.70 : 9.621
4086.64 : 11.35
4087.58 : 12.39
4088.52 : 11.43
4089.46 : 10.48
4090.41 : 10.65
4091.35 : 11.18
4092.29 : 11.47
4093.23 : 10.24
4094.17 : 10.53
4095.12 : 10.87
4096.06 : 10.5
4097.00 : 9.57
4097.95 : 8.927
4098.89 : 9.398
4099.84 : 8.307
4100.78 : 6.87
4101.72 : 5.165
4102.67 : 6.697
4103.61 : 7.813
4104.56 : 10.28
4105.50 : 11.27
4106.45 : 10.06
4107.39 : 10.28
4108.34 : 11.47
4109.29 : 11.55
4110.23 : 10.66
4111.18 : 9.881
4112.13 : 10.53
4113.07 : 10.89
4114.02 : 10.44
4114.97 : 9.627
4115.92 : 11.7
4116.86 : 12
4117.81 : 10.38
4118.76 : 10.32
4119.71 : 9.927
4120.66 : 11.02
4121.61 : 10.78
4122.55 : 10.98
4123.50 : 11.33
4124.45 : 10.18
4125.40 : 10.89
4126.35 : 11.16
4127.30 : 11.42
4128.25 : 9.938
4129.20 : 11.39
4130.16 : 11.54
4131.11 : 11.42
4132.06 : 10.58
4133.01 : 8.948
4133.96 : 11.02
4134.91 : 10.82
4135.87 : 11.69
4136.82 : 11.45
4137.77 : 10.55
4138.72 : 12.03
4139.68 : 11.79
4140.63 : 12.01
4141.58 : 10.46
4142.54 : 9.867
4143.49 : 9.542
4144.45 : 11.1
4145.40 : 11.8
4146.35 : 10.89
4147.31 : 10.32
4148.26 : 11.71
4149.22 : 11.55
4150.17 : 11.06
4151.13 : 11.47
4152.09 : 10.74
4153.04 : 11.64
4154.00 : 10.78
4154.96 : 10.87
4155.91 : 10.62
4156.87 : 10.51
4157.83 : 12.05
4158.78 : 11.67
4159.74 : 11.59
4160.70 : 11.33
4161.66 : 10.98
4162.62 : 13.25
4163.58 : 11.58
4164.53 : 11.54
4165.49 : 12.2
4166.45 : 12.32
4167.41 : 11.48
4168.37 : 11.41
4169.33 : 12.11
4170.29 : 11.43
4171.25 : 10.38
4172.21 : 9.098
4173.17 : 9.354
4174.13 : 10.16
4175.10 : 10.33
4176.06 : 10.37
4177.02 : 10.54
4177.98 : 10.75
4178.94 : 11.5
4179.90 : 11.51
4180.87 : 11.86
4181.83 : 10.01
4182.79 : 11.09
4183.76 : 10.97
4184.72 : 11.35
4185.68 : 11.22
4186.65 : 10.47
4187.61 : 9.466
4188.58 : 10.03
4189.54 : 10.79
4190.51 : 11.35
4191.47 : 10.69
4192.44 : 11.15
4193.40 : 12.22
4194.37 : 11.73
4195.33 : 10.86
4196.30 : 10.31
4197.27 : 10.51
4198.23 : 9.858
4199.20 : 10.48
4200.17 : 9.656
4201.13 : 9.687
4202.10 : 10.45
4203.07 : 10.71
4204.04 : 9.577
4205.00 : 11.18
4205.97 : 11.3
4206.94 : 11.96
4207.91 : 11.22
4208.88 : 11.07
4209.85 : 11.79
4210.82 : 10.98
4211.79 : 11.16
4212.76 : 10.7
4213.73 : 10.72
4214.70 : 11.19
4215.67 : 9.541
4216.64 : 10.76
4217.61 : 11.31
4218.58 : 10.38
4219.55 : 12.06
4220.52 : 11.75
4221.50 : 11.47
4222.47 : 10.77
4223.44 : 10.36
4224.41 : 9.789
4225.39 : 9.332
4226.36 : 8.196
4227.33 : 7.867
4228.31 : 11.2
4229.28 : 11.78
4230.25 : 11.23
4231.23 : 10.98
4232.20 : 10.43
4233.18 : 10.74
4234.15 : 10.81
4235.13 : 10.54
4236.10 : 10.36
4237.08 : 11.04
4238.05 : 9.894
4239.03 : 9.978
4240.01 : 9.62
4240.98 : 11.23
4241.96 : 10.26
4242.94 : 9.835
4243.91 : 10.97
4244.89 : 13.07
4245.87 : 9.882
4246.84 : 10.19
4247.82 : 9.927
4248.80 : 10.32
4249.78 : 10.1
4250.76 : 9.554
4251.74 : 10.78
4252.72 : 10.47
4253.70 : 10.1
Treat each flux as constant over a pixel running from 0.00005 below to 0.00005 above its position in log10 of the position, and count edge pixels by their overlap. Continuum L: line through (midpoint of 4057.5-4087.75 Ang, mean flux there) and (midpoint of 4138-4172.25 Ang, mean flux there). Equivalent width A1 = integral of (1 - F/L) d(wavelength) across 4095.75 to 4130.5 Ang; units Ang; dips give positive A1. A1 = 2.82 Ang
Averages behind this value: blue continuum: 10.8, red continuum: 11.3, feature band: 10.1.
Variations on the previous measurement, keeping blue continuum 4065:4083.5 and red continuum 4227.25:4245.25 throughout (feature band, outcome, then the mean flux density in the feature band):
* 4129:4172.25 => -2.02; 11.2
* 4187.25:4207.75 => 0.01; 10.7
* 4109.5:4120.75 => 0.11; 10.6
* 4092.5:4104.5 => 2.10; 8.85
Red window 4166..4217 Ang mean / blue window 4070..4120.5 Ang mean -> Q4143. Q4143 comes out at 1.05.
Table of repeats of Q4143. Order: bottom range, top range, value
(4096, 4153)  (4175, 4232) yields 1.03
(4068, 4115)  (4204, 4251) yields 1.04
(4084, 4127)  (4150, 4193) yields 1.08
